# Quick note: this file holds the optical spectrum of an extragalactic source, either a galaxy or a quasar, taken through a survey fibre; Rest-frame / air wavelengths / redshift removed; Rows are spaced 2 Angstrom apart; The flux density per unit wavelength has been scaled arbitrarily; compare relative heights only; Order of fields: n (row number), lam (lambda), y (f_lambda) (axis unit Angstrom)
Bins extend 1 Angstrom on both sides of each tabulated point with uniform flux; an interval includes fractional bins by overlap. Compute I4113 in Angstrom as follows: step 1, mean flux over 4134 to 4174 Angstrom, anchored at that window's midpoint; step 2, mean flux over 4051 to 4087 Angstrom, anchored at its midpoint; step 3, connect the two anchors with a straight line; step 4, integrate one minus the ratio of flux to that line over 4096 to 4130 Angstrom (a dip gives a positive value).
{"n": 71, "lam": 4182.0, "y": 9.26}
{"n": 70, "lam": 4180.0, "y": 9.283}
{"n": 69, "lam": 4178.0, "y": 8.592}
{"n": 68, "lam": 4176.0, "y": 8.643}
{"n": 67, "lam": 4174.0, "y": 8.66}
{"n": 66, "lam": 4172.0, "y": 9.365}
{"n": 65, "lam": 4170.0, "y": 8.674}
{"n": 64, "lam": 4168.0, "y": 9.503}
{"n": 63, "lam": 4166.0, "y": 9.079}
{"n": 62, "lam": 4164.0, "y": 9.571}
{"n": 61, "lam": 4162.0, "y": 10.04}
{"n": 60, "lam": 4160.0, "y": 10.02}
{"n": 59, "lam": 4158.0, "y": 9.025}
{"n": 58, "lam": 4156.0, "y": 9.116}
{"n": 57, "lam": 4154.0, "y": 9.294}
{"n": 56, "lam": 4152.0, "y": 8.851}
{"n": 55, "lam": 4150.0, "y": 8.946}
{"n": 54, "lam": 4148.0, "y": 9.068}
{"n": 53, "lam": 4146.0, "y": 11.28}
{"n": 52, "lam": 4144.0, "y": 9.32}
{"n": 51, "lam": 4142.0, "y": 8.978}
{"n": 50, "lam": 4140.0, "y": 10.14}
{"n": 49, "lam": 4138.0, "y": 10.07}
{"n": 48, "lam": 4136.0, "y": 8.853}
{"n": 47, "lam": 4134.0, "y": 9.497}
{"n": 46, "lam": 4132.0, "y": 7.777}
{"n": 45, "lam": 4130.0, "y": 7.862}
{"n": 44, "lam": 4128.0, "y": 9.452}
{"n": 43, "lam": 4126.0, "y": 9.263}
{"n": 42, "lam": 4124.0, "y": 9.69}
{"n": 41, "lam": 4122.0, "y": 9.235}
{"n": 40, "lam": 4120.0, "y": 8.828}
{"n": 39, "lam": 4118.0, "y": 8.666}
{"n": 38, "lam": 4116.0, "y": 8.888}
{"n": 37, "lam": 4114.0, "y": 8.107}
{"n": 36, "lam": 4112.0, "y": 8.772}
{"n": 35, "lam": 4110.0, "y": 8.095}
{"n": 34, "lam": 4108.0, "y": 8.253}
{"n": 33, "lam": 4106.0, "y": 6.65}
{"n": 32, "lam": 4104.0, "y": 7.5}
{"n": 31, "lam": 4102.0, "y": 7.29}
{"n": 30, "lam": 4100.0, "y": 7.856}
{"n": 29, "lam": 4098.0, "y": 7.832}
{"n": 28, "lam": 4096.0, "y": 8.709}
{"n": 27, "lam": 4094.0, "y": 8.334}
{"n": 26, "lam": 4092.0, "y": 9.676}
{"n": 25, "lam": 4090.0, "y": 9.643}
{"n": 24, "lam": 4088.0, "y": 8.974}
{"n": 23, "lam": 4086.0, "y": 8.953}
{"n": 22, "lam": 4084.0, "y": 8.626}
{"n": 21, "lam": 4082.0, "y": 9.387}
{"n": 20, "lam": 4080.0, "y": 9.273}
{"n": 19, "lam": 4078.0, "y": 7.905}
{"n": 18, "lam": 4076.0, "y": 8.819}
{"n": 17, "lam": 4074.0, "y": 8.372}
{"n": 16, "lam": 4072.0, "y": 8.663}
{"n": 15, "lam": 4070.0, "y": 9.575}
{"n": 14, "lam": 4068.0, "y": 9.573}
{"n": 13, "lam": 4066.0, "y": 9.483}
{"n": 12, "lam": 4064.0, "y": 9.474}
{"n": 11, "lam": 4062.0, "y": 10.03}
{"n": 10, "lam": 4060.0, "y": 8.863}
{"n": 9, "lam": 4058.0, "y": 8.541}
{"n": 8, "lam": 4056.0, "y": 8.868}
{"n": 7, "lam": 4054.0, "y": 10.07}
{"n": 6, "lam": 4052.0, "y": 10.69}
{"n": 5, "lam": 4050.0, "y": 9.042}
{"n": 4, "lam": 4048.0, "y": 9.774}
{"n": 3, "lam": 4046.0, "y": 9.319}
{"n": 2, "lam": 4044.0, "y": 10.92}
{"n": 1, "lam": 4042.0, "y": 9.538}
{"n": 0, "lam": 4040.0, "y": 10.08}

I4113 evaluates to 3.3 Angstrom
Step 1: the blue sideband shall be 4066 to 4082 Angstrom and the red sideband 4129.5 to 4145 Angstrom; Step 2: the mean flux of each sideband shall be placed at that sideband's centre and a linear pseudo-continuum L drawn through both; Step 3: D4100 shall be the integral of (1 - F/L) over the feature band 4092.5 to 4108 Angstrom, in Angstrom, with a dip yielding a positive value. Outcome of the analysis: 2.0 Angstrom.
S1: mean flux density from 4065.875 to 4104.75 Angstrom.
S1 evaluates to 8.71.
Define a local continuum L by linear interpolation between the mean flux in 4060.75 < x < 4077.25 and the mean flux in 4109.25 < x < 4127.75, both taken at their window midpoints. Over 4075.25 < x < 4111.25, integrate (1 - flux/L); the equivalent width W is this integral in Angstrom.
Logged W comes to 2.48 Angstrom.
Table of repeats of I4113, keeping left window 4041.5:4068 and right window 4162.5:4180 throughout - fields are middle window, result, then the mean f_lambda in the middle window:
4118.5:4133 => 0.6 Angstrom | 8.87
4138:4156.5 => -0.6 Angstrom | 9.49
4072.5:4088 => 1.1 Angstrom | 8.77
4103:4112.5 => 1.6 Angstrom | 7.81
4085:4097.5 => 0.6 Angstrom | 9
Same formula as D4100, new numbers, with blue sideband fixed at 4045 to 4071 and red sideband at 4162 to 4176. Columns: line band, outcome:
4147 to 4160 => 0.1 Angstrom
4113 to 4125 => 0.5 Angstrom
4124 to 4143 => 0.3 Angstrom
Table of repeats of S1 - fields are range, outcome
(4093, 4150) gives 8.73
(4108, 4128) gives 8.84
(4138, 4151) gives 9.66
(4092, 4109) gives 7.91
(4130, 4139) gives 8.92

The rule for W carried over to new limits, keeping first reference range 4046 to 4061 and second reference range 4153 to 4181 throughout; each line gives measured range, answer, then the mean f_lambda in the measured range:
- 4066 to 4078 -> 0.54 Angstrom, 8.95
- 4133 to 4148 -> -0.71 Angstrom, 9.69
